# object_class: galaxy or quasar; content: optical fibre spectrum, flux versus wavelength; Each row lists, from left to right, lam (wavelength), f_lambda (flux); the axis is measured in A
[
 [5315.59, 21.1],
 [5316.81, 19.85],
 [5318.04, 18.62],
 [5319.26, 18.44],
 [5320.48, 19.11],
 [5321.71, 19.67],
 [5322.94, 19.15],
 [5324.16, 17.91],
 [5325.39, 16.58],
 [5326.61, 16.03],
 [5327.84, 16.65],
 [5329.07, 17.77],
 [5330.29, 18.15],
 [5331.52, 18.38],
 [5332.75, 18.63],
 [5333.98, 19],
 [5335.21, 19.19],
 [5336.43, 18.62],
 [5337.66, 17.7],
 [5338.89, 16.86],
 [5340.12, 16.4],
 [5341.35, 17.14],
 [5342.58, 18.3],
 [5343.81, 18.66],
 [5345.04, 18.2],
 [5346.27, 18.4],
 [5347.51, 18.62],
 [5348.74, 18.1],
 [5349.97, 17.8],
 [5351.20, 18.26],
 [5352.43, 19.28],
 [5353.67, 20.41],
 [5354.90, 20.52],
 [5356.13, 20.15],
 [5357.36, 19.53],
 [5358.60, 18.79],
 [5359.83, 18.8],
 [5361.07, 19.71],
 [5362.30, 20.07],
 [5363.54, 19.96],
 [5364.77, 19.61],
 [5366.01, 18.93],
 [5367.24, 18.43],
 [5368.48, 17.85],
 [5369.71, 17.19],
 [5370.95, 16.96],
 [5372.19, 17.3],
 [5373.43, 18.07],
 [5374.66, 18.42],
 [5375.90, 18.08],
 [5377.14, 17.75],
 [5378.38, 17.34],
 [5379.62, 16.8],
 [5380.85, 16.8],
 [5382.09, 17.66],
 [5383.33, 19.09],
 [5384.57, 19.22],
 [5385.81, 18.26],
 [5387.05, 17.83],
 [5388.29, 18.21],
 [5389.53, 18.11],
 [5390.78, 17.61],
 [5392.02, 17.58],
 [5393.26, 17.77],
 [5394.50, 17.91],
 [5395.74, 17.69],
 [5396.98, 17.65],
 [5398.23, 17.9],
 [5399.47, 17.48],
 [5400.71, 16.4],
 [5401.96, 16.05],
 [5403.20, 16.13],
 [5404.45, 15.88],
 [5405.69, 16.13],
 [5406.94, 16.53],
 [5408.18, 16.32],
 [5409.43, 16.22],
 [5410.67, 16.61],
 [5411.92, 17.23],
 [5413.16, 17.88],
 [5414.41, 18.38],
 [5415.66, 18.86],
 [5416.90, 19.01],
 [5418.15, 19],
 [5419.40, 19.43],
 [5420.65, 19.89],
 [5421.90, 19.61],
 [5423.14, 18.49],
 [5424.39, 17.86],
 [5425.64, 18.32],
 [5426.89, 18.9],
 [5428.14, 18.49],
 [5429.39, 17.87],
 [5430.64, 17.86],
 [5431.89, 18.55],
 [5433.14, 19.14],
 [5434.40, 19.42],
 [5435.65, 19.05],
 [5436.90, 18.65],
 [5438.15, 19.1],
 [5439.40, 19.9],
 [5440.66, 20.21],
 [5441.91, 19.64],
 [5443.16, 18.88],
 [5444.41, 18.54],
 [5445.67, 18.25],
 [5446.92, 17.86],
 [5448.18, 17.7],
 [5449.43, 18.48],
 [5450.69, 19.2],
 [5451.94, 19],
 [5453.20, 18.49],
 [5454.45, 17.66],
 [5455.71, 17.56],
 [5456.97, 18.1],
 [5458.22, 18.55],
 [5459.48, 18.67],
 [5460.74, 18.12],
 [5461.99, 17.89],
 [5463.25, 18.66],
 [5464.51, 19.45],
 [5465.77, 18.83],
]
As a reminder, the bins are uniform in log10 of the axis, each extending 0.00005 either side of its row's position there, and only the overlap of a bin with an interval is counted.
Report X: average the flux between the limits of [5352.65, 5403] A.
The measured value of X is 18.2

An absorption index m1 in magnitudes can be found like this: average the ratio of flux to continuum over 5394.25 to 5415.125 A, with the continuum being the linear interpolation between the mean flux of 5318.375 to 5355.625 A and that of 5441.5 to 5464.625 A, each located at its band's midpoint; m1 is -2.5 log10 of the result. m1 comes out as 0.087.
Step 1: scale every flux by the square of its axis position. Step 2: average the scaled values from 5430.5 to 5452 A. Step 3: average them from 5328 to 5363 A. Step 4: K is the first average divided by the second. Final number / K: 1.1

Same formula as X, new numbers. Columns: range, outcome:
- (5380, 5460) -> 18.1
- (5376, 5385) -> 17.8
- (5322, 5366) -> 18.5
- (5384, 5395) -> 18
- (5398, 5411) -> 16.5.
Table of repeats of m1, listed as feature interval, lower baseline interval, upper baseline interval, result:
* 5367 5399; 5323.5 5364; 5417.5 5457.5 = 0.04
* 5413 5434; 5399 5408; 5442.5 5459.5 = -0.09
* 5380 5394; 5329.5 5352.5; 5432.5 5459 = 0.02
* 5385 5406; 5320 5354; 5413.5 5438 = 0.07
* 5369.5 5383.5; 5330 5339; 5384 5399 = 0.03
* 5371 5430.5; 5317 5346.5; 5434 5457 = 0.04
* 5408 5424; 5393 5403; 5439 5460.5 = -0.03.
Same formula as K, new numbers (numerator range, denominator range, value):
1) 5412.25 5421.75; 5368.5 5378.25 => 1.09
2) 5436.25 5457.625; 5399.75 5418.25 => 1.11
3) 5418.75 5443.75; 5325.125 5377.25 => 1.06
